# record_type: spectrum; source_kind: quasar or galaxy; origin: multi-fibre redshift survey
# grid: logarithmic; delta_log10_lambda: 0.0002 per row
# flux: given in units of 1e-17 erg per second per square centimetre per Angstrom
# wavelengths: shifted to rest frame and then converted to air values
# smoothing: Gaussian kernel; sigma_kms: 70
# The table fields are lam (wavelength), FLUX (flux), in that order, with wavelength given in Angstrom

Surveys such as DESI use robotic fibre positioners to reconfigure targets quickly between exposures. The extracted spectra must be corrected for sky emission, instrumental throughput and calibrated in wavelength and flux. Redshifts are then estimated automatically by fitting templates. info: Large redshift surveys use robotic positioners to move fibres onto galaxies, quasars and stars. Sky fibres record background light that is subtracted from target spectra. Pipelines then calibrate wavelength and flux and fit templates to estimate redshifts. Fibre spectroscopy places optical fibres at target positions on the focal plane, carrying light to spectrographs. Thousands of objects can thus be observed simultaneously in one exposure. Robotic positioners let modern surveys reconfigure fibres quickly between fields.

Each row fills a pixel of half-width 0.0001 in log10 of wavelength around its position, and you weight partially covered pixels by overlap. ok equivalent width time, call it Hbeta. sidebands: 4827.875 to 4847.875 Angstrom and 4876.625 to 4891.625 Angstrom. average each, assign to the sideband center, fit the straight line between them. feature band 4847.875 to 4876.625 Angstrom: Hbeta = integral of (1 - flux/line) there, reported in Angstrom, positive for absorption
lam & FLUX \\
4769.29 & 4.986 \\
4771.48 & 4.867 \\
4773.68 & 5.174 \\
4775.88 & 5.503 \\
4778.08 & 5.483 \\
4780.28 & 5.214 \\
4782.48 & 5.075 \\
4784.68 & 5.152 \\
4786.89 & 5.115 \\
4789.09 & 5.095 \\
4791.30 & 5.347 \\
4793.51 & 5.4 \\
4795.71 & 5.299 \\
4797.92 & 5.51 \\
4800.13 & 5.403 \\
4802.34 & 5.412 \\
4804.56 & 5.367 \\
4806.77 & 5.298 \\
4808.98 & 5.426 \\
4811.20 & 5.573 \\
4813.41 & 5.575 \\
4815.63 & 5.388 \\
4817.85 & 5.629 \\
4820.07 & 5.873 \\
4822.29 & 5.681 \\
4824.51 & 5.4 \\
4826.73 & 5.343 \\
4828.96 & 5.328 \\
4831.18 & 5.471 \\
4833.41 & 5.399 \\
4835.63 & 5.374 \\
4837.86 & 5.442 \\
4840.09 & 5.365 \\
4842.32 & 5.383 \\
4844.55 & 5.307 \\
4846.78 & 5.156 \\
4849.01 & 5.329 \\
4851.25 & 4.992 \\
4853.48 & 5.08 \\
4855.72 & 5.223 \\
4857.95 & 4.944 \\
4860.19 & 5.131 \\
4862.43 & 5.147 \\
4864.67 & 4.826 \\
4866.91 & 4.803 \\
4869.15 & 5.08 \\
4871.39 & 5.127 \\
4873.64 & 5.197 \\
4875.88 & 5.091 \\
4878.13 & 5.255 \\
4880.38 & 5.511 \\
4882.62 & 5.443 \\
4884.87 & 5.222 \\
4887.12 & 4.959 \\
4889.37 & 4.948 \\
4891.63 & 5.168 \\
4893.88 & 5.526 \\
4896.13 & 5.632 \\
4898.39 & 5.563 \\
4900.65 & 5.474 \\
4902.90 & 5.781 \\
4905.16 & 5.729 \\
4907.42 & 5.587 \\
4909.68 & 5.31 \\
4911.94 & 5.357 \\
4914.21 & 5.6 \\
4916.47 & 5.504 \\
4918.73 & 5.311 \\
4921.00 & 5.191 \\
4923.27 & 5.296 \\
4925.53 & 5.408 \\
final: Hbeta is 1.1 Angstrom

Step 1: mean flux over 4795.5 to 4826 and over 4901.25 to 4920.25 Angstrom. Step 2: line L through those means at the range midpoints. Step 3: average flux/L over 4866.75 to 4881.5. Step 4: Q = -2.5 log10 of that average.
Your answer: 0.067 mag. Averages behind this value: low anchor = 5.49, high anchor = 5.52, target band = 5.18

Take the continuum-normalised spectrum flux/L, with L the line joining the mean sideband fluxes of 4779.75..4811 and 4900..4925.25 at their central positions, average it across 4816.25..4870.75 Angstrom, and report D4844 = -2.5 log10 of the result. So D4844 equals 0.02 mag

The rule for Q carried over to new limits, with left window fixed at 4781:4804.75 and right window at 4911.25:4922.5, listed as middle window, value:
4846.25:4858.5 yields 0.04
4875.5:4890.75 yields 0.03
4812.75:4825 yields -0.06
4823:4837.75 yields -0.02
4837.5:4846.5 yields 0.00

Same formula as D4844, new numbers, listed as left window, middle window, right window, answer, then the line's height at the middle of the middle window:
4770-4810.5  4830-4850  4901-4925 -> 0.00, 5.36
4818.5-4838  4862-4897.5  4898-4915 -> 0.07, 5.53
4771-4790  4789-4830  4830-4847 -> -0.03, 5.29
